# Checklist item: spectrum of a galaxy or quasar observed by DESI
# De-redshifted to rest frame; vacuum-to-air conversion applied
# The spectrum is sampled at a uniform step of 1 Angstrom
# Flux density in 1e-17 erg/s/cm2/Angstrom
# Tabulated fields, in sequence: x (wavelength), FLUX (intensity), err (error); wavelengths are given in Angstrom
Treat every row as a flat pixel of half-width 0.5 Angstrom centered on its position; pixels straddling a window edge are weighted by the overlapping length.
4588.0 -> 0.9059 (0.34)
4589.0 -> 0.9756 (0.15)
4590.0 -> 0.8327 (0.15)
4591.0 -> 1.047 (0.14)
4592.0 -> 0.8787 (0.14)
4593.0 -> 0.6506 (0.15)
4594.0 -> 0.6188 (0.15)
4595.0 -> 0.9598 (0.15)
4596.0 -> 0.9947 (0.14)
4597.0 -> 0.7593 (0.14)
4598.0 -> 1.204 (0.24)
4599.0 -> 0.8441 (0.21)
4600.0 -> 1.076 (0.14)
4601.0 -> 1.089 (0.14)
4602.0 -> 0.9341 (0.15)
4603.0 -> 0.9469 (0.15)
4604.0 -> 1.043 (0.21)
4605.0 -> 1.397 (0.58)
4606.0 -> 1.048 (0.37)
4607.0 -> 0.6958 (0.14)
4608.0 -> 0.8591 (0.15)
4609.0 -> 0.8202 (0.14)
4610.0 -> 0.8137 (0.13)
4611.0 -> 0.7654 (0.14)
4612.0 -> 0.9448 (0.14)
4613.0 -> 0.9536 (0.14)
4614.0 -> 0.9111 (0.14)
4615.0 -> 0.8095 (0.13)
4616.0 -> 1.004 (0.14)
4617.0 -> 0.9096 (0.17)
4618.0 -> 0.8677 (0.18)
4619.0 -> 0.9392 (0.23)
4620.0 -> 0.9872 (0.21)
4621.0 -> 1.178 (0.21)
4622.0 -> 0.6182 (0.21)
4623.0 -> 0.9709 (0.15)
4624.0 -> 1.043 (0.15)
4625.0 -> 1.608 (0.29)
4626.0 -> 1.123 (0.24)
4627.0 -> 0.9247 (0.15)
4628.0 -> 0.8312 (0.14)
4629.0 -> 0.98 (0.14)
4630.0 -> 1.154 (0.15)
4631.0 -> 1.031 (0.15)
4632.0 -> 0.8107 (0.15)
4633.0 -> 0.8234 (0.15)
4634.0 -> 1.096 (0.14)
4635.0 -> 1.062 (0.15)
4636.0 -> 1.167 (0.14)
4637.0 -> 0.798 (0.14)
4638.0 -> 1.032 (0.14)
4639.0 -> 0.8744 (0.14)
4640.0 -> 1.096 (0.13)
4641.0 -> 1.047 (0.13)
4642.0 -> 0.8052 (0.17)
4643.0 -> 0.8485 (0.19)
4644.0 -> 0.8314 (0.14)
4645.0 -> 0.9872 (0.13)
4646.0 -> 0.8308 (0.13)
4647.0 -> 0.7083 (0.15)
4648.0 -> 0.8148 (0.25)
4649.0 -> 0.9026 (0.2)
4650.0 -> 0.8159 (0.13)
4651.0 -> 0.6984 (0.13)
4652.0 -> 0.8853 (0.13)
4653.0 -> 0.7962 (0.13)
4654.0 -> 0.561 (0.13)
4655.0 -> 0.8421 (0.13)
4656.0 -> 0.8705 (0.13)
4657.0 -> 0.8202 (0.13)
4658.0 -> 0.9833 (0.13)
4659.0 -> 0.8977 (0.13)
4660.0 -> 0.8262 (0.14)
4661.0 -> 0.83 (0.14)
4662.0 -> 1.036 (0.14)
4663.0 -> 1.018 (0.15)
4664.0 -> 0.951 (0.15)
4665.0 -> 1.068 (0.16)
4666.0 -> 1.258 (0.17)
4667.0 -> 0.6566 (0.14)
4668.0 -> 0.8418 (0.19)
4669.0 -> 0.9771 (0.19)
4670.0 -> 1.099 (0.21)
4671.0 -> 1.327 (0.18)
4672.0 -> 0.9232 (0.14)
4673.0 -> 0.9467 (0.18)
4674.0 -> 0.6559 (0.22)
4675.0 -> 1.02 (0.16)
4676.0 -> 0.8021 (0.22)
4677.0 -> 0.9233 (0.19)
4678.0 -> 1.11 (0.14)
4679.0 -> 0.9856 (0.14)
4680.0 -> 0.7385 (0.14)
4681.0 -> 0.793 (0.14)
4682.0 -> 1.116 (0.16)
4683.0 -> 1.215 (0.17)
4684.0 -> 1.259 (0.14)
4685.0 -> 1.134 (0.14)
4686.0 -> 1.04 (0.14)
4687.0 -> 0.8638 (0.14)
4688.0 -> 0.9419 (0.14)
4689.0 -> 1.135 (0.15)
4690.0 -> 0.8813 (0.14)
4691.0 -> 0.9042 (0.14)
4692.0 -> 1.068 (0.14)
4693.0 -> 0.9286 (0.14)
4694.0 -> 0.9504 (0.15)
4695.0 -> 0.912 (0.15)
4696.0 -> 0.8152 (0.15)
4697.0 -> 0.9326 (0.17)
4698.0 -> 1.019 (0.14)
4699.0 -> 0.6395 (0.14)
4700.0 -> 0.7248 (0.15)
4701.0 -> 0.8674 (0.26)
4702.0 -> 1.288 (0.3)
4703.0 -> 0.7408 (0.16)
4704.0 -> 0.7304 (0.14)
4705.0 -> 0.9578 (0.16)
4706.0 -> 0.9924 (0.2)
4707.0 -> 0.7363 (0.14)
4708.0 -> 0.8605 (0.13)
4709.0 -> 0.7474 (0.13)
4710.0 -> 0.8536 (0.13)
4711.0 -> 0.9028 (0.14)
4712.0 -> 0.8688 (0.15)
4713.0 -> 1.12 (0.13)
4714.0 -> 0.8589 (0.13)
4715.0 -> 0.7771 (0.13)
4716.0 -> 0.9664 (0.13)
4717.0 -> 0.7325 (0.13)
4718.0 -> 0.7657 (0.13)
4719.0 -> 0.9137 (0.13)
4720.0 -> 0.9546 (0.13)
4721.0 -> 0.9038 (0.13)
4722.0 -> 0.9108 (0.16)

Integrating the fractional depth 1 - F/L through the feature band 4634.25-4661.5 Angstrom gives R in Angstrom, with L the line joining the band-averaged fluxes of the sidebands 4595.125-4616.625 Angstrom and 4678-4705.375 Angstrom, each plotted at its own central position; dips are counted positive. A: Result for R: 2.1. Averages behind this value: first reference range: 0.948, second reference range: 0.95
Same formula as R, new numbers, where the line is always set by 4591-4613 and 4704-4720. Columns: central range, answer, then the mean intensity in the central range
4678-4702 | -2.21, 0.961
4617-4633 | -1.45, 0.996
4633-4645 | -0.76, 0.964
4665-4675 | -0.93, 0.973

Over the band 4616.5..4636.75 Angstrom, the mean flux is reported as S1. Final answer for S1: 1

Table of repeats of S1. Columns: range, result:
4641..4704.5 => 0.918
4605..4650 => 0.943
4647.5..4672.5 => 0.908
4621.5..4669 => 0.926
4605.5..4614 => 0.865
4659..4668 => 0.946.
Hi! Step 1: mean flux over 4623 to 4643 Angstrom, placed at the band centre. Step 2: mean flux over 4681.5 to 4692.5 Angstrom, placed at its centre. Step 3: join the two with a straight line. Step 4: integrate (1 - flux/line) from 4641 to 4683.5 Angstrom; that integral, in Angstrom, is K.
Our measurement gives 5.19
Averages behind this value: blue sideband 1.01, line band 0.907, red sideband 1.05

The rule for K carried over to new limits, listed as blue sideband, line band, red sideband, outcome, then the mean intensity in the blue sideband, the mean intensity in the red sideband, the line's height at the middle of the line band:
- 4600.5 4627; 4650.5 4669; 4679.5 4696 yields 1.9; 0.971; 0.987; 0.981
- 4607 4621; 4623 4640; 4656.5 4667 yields -2.0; 0.894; 0.954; 0.916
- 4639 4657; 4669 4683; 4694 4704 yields -1.7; 0.844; 0.878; 0.863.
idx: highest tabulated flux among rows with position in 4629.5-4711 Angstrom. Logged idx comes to 1.327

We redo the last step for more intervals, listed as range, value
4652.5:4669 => 1.258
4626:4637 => 1.167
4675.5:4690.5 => 1.259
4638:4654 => 1.096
